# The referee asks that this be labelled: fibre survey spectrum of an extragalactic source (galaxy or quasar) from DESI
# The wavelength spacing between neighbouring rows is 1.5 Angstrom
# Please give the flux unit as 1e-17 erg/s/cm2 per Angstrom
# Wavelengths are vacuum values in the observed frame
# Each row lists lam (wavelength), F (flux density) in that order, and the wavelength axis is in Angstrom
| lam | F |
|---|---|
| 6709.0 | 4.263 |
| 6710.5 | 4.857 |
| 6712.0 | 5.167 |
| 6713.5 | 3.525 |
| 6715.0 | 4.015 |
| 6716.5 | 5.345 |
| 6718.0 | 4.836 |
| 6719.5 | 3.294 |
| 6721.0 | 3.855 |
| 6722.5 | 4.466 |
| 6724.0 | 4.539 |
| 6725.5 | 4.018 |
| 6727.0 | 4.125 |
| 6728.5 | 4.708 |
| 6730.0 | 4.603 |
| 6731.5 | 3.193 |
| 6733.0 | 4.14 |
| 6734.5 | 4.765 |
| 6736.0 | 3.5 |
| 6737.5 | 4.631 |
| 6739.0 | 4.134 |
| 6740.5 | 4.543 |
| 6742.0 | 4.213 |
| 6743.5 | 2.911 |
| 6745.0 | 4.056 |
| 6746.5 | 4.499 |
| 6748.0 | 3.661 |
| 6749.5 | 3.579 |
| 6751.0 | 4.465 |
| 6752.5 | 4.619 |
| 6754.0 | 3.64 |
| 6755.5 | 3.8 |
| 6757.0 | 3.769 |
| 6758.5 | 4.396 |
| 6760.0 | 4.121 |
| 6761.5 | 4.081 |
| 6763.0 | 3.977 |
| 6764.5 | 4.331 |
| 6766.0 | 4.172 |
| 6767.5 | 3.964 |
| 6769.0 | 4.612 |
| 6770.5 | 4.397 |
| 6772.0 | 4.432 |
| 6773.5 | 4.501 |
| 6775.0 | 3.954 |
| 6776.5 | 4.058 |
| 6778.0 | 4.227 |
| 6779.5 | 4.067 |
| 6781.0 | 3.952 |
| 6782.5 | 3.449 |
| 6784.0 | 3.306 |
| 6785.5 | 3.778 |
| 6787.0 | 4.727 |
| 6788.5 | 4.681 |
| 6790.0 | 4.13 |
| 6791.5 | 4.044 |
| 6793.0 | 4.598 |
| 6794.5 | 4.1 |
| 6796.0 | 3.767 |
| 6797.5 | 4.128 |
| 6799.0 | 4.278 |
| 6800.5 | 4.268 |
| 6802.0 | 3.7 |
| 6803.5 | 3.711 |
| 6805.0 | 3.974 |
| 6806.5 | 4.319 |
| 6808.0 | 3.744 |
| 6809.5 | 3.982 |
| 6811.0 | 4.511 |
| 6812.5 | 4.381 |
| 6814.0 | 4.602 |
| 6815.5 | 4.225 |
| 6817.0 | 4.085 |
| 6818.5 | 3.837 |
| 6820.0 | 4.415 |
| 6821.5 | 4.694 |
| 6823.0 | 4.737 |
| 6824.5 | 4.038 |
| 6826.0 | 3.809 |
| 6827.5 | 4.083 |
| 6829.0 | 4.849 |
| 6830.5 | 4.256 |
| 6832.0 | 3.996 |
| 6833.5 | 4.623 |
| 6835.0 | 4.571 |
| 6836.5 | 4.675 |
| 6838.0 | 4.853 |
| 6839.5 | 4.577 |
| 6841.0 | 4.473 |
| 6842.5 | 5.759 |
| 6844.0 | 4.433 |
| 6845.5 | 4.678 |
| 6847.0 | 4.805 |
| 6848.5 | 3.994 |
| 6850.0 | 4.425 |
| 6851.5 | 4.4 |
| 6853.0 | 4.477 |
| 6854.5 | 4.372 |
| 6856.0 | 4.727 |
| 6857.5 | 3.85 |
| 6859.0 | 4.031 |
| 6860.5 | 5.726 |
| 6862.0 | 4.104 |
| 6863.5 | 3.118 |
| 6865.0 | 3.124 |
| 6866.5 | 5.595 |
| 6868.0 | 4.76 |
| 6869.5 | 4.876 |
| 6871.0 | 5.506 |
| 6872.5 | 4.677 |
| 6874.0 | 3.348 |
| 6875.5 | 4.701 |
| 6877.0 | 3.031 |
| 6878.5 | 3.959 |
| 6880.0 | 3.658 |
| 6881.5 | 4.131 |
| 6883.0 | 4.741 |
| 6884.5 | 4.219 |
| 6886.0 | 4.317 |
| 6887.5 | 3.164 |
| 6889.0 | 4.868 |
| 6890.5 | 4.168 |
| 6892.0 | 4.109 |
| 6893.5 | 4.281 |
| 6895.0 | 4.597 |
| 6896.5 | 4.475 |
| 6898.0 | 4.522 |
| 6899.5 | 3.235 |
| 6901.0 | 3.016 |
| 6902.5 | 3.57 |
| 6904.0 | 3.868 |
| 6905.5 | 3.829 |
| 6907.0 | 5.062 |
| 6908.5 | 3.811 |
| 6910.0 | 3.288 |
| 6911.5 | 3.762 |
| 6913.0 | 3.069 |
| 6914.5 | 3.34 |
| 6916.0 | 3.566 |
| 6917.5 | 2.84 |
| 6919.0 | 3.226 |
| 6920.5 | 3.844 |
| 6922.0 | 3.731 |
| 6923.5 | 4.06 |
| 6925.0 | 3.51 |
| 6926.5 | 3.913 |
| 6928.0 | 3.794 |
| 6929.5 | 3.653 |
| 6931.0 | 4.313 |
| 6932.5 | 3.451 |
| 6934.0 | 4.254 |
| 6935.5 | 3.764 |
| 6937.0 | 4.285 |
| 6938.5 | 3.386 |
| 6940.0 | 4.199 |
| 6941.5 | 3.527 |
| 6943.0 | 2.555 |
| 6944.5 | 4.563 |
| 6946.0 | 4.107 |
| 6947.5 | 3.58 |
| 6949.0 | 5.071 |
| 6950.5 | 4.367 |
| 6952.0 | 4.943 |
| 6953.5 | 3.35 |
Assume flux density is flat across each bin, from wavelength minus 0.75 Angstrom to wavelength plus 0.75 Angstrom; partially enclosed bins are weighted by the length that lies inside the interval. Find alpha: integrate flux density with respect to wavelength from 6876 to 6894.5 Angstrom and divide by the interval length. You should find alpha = 4.07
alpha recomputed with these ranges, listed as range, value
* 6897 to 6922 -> 3.63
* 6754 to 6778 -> 4.16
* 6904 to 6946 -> 3.74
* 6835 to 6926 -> 4.15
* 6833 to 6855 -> 4.61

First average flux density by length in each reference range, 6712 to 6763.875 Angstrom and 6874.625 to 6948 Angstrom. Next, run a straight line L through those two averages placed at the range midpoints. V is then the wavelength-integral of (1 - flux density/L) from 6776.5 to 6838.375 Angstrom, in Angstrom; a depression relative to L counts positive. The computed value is -2.7 Angstrom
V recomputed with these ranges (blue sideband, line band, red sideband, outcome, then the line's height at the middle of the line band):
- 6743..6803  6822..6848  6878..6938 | -3.6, 3.99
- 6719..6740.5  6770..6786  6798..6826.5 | 0.6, 4.17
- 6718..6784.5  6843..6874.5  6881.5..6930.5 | -4.1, 3.94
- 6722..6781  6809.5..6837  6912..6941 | -2.6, 3.96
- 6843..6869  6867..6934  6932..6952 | 3.6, 4.18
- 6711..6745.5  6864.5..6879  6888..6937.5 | -1.7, 3.93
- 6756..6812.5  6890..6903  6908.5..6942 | -0.8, 3.77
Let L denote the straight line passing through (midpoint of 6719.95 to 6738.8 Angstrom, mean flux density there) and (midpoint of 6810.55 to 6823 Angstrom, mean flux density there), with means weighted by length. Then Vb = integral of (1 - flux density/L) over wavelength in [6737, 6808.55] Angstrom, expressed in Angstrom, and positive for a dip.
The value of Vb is 3.1 Angstrom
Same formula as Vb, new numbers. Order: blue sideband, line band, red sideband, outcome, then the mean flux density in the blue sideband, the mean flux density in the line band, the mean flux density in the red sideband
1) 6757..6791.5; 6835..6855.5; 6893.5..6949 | -3.29 Angstrom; 4.14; 4.61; 3.79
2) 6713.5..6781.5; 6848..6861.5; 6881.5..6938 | -1.61 Angstrom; 4.15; 4.45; 3.88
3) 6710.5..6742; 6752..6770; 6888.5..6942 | 0.34 Angstrom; 4.28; 4.12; 3.84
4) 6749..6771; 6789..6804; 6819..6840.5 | 0.70 Angstrom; 4.13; 4.09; 4.43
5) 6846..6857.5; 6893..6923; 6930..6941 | 2.58 Angstrom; 4.42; 3.74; 3.93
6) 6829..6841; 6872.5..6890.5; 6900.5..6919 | -0.52 Angstrom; 4.53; 4.05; 3.58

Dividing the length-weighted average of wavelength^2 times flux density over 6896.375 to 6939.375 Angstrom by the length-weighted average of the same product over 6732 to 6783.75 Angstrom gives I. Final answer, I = 0.95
